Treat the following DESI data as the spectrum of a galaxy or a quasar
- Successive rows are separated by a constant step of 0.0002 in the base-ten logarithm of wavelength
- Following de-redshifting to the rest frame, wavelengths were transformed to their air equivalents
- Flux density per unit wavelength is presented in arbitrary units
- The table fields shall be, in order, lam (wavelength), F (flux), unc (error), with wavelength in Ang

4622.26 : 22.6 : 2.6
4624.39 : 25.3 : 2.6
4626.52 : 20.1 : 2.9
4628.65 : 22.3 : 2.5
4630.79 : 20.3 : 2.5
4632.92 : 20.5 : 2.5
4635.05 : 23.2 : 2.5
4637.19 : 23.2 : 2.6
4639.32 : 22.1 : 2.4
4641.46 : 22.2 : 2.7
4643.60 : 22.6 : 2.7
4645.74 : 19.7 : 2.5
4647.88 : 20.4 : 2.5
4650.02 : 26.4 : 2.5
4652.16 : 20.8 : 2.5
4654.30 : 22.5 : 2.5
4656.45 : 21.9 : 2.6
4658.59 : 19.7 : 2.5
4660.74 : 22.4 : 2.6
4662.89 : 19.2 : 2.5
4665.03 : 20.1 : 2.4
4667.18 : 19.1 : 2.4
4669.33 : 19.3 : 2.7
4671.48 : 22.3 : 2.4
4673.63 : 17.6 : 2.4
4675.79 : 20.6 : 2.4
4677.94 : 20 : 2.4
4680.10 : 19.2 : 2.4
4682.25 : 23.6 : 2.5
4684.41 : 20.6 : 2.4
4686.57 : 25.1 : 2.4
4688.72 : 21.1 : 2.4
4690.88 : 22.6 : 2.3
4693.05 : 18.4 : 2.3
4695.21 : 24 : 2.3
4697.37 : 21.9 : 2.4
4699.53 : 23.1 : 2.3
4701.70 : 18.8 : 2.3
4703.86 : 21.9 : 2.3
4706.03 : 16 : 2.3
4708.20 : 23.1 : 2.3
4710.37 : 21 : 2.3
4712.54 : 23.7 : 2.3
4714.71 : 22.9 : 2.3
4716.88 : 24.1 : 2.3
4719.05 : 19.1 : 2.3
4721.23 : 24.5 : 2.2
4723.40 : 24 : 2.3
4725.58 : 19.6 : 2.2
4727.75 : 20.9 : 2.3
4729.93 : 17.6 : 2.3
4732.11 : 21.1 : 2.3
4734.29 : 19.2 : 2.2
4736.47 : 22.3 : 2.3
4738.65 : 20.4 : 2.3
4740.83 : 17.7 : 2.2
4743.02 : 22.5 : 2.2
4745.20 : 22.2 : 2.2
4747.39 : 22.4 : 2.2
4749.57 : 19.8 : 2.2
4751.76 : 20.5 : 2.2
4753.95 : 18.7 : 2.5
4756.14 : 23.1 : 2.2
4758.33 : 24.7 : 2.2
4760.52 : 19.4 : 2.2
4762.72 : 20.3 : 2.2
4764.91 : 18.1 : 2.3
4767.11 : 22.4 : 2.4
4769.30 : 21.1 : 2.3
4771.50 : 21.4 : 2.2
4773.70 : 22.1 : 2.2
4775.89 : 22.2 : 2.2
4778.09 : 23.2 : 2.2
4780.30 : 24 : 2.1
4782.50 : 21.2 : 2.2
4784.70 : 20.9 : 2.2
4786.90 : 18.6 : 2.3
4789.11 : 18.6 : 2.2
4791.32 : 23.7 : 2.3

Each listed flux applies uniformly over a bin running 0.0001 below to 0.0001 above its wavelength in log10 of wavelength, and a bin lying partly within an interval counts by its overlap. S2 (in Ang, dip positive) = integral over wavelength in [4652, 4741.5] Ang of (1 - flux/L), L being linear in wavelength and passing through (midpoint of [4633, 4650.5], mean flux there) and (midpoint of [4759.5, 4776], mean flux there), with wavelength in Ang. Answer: 2.33 Ang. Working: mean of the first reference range 22.2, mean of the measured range 21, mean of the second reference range 20.8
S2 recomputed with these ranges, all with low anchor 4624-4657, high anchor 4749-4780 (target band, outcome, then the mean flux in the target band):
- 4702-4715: 0.3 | 21.2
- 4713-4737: 0.1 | 21.4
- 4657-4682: 2.0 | 20.1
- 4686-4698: -0.2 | 22.1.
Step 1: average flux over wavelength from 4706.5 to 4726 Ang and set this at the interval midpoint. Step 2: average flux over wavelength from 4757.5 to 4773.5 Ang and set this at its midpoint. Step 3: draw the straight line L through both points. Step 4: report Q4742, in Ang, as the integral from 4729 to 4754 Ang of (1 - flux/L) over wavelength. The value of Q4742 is 1.4 Ang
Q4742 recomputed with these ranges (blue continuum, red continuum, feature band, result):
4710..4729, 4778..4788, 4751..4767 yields 0.7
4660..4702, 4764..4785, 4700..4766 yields 1.2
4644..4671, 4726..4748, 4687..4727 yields -1.9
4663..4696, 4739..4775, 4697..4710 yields 0.1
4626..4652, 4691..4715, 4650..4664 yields 0.2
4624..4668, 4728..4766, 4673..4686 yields 0.4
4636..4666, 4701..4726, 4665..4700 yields 0.9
